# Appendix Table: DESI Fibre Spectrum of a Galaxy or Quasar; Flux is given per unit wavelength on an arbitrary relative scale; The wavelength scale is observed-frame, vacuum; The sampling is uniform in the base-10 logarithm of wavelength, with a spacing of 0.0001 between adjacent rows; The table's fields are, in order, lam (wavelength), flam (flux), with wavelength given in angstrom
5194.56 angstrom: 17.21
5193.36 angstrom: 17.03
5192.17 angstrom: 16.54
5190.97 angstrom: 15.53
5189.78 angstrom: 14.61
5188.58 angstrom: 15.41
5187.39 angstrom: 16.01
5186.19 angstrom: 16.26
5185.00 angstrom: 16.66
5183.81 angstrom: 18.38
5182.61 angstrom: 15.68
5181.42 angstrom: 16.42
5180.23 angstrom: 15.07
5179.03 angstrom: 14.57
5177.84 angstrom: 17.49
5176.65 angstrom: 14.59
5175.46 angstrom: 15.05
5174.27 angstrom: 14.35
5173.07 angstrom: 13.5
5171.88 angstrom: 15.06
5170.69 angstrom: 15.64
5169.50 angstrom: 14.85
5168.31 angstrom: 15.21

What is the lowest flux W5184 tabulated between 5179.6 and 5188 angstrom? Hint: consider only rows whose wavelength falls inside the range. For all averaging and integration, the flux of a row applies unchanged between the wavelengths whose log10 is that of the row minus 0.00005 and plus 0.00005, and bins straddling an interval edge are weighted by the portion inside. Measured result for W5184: 15.07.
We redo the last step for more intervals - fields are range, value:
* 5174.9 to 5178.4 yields 14.59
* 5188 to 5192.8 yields 14.61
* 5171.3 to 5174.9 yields 13.5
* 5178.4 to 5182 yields 14.57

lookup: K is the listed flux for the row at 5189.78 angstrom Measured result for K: 14.61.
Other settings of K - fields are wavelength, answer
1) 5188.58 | 15.41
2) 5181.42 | 16.42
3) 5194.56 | 17.21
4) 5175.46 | 15.05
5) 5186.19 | 16.26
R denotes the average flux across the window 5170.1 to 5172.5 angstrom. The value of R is 15.3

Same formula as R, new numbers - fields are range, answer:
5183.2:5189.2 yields 16.5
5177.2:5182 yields 15.9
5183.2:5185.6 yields 17.5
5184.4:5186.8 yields 16.5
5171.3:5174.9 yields 14.3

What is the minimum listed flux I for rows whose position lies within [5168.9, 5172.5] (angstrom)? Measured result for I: 14.85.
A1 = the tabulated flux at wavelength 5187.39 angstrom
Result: 16.01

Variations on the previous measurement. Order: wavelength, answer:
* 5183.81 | 18.38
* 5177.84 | 17.49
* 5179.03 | 14.57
